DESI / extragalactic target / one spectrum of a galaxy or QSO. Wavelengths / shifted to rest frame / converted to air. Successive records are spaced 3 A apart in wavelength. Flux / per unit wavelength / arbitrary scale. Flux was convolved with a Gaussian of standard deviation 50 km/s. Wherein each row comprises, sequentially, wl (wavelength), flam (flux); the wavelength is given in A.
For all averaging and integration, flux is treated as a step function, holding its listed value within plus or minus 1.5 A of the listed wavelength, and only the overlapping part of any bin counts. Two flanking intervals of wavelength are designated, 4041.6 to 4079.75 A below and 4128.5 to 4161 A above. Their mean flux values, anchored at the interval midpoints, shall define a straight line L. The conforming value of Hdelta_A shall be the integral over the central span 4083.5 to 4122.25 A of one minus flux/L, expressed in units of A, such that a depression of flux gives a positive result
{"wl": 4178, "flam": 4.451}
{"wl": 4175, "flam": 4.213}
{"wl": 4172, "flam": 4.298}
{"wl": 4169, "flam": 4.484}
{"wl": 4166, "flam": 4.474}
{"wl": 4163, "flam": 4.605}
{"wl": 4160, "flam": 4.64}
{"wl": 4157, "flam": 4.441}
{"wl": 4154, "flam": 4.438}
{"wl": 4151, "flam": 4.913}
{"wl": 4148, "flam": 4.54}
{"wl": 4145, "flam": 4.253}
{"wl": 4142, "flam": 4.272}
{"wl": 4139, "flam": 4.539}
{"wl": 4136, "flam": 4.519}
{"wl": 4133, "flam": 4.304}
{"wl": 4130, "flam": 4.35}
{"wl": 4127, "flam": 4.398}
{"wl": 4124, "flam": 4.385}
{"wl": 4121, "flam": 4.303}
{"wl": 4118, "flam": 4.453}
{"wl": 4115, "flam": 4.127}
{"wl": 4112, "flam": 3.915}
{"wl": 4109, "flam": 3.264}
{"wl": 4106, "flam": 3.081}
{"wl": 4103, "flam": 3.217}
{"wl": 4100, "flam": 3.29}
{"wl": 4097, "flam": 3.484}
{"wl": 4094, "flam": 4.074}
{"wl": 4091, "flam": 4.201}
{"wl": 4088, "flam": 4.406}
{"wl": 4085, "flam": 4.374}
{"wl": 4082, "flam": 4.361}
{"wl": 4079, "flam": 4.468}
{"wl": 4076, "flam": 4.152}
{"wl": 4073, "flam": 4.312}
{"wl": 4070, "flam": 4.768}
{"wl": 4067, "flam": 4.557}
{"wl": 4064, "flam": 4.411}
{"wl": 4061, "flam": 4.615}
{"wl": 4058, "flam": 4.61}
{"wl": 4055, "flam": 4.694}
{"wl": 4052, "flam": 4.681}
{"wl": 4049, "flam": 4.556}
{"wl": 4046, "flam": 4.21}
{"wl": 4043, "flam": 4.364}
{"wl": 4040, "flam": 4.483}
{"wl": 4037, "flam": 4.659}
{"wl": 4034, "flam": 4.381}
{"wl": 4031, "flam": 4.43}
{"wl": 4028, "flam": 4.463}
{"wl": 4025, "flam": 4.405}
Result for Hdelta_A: 5.4 A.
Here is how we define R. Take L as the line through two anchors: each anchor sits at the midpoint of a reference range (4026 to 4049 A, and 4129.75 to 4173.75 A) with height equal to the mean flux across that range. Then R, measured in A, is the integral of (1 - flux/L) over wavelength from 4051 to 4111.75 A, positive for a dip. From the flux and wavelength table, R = 4.20 A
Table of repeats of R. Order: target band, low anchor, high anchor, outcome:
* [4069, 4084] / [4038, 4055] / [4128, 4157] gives 0.26 A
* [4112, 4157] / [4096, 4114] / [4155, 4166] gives -4.56 A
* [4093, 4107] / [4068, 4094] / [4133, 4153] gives 3.13 A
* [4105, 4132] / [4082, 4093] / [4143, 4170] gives 2.22 A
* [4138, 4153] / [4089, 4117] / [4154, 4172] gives -0.86 A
